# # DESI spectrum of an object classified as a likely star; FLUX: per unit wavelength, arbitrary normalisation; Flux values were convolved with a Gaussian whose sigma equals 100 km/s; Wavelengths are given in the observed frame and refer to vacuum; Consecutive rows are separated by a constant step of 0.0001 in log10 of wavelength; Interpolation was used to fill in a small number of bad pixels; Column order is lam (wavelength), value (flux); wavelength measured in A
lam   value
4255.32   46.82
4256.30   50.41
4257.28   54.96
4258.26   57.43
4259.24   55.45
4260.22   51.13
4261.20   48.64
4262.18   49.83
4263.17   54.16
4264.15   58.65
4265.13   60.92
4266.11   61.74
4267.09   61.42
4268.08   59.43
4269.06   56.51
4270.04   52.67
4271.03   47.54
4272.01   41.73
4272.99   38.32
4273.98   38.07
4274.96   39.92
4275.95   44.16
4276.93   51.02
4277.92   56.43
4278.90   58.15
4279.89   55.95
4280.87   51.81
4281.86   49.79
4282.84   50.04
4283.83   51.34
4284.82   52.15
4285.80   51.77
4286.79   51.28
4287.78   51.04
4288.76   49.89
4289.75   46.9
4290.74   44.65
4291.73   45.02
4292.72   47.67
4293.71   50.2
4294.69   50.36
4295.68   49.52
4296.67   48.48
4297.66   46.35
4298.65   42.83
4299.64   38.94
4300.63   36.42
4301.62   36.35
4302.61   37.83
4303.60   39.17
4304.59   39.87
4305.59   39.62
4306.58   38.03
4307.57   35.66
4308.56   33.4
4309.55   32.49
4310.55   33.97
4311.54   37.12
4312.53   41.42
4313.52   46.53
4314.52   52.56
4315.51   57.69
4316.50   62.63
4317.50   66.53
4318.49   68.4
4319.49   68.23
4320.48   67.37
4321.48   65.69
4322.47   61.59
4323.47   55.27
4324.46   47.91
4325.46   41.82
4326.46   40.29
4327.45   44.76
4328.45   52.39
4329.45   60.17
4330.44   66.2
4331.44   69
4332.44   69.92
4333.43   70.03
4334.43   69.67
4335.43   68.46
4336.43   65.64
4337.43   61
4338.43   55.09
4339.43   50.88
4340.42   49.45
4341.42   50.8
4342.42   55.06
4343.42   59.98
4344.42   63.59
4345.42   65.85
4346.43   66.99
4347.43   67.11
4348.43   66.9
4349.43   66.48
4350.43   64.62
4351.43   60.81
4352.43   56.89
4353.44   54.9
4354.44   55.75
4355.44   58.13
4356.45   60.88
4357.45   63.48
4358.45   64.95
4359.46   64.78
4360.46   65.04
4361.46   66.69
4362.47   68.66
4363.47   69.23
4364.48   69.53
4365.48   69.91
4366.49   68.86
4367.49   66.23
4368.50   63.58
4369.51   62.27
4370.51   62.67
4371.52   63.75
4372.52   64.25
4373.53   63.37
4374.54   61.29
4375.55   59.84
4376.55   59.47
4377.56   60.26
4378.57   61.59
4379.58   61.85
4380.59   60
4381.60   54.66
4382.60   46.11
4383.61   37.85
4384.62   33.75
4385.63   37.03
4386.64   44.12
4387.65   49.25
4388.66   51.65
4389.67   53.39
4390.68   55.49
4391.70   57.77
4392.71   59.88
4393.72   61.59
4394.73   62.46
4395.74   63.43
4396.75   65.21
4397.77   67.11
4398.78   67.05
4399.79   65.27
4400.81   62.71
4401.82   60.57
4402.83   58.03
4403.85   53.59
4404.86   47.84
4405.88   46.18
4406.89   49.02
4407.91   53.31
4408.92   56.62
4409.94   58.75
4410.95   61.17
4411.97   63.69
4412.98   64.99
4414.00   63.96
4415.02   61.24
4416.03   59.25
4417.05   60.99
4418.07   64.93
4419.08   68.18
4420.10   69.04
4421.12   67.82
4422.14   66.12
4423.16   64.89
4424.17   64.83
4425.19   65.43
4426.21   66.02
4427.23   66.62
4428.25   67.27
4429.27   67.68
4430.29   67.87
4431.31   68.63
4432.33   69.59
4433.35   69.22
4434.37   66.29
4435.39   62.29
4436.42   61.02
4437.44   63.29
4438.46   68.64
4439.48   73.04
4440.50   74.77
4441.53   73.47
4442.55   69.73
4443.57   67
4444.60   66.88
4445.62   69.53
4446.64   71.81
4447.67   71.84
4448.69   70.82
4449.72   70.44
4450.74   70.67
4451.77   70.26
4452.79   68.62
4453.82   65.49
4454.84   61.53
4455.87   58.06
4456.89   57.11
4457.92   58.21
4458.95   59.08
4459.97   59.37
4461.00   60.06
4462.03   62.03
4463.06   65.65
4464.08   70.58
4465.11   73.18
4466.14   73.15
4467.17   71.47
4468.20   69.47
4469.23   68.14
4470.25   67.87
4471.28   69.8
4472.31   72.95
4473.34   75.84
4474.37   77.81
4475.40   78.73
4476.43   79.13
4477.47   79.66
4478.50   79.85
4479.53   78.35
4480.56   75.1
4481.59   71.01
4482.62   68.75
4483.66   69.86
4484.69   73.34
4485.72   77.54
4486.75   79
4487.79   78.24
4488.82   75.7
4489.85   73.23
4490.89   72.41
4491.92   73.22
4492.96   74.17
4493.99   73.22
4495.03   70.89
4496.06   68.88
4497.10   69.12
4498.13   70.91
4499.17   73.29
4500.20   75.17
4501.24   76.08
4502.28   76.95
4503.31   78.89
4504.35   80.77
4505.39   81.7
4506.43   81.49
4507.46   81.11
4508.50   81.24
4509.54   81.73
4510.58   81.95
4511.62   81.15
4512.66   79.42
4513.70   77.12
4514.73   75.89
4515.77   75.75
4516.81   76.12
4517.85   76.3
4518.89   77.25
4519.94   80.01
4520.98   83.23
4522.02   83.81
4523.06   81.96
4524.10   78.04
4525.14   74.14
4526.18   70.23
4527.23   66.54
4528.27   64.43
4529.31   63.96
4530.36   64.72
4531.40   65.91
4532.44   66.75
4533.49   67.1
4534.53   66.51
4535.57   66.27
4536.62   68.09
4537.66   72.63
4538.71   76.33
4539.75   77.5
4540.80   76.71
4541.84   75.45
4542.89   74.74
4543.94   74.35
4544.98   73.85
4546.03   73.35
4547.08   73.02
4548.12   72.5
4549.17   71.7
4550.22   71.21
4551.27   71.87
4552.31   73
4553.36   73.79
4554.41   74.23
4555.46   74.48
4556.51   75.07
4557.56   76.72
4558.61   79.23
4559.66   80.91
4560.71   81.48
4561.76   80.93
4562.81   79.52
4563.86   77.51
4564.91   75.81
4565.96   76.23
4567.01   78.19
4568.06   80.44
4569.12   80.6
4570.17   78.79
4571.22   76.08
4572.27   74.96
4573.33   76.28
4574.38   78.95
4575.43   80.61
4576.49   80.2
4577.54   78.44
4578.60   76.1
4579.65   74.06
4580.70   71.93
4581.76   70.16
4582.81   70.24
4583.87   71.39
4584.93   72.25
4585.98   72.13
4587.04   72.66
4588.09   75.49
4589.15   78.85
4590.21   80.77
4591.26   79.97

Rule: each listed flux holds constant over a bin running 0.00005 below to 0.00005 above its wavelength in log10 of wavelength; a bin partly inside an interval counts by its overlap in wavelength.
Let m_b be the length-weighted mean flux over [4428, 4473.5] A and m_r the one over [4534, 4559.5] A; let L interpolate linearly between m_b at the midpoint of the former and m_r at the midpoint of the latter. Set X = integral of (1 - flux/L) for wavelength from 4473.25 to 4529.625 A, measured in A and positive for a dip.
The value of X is -4.28 A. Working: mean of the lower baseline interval 67.5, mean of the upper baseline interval 73.6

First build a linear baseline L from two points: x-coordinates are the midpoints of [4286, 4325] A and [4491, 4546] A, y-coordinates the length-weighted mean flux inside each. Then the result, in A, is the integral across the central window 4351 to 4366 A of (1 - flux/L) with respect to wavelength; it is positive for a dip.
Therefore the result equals -2.4 A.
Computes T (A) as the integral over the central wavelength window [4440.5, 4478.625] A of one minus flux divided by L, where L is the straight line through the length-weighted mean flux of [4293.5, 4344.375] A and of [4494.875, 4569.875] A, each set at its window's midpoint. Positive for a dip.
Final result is -1.03 A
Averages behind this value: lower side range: 51.7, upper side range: 75.2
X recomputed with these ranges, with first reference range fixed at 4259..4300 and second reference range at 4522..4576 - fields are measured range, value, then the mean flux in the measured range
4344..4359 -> -1.5 A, 62.4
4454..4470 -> 0.5 A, 64.6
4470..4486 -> -1.6 A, 74.8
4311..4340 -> -1.9 A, 58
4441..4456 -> -0.8 A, 68.6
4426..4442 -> -1.0 A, 67.9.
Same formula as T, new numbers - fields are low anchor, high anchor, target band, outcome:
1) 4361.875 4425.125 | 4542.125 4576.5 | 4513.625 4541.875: 0.02 A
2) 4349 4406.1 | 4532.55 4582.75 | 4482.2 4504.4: -1.41 A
